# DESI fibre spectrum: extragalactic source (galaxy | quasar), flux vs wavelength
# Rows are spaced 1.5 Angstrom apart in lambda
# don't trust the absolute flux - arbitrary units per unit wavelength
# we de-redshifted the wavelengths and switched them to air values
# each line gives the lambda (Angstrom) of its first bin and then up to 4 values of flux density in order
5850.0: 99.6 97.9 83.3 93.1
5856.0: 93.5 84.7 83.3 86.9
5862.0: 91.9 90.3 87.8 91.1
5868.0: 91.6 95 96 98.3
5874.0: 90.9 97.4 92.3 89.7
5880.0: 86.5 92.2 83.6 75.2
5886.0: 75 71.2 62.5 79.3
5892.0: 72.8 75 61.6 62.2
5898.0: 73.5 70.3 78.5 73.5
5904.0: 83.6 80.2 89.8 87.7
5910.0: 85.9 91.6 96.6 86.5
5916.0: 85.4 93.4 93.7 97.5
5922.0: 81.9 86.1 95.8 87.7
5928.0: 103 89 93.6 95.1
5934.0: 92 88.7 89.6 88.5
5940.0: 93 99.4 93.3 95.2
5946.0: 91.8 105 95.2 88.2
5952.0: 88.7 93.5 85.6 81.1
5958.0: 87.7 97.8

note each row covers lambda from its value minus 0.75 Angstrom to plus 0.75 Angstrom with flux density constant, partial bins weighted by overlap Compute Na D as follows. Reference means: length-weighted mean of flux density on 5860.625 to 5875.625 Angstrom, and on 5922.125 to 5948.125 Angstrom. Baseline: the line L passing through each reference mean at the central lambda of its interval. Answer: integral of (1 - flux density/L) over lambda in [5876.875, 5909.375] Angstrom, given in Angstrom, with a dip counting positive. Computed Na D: 5.25 Angstrom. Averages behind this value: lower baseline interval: 92.6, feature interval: 77.8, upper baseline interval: 93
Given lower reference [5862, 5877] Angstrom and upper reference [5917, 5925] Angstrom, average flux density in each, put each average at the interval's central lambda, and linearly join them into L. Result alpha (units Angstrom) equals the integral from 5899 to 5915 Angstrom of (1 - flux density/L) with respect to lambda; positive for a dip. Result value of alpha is 1.3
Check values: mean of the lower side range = 93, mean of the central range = 84.2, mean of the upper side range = 90.9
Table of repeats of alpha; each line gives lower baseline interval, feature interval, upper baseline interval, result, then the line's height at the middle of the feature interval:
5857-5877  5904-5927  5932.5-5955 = 0.8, 92.3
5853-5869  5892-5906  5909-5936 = 2.7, 90.5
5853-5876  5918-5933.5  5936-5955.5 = 0.0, 92.5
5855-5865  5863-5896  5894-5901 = -2.5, 78.1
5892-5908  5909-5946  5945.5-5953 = -2.8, 85.5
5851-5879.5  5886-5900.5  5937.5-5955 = 3.4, 92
